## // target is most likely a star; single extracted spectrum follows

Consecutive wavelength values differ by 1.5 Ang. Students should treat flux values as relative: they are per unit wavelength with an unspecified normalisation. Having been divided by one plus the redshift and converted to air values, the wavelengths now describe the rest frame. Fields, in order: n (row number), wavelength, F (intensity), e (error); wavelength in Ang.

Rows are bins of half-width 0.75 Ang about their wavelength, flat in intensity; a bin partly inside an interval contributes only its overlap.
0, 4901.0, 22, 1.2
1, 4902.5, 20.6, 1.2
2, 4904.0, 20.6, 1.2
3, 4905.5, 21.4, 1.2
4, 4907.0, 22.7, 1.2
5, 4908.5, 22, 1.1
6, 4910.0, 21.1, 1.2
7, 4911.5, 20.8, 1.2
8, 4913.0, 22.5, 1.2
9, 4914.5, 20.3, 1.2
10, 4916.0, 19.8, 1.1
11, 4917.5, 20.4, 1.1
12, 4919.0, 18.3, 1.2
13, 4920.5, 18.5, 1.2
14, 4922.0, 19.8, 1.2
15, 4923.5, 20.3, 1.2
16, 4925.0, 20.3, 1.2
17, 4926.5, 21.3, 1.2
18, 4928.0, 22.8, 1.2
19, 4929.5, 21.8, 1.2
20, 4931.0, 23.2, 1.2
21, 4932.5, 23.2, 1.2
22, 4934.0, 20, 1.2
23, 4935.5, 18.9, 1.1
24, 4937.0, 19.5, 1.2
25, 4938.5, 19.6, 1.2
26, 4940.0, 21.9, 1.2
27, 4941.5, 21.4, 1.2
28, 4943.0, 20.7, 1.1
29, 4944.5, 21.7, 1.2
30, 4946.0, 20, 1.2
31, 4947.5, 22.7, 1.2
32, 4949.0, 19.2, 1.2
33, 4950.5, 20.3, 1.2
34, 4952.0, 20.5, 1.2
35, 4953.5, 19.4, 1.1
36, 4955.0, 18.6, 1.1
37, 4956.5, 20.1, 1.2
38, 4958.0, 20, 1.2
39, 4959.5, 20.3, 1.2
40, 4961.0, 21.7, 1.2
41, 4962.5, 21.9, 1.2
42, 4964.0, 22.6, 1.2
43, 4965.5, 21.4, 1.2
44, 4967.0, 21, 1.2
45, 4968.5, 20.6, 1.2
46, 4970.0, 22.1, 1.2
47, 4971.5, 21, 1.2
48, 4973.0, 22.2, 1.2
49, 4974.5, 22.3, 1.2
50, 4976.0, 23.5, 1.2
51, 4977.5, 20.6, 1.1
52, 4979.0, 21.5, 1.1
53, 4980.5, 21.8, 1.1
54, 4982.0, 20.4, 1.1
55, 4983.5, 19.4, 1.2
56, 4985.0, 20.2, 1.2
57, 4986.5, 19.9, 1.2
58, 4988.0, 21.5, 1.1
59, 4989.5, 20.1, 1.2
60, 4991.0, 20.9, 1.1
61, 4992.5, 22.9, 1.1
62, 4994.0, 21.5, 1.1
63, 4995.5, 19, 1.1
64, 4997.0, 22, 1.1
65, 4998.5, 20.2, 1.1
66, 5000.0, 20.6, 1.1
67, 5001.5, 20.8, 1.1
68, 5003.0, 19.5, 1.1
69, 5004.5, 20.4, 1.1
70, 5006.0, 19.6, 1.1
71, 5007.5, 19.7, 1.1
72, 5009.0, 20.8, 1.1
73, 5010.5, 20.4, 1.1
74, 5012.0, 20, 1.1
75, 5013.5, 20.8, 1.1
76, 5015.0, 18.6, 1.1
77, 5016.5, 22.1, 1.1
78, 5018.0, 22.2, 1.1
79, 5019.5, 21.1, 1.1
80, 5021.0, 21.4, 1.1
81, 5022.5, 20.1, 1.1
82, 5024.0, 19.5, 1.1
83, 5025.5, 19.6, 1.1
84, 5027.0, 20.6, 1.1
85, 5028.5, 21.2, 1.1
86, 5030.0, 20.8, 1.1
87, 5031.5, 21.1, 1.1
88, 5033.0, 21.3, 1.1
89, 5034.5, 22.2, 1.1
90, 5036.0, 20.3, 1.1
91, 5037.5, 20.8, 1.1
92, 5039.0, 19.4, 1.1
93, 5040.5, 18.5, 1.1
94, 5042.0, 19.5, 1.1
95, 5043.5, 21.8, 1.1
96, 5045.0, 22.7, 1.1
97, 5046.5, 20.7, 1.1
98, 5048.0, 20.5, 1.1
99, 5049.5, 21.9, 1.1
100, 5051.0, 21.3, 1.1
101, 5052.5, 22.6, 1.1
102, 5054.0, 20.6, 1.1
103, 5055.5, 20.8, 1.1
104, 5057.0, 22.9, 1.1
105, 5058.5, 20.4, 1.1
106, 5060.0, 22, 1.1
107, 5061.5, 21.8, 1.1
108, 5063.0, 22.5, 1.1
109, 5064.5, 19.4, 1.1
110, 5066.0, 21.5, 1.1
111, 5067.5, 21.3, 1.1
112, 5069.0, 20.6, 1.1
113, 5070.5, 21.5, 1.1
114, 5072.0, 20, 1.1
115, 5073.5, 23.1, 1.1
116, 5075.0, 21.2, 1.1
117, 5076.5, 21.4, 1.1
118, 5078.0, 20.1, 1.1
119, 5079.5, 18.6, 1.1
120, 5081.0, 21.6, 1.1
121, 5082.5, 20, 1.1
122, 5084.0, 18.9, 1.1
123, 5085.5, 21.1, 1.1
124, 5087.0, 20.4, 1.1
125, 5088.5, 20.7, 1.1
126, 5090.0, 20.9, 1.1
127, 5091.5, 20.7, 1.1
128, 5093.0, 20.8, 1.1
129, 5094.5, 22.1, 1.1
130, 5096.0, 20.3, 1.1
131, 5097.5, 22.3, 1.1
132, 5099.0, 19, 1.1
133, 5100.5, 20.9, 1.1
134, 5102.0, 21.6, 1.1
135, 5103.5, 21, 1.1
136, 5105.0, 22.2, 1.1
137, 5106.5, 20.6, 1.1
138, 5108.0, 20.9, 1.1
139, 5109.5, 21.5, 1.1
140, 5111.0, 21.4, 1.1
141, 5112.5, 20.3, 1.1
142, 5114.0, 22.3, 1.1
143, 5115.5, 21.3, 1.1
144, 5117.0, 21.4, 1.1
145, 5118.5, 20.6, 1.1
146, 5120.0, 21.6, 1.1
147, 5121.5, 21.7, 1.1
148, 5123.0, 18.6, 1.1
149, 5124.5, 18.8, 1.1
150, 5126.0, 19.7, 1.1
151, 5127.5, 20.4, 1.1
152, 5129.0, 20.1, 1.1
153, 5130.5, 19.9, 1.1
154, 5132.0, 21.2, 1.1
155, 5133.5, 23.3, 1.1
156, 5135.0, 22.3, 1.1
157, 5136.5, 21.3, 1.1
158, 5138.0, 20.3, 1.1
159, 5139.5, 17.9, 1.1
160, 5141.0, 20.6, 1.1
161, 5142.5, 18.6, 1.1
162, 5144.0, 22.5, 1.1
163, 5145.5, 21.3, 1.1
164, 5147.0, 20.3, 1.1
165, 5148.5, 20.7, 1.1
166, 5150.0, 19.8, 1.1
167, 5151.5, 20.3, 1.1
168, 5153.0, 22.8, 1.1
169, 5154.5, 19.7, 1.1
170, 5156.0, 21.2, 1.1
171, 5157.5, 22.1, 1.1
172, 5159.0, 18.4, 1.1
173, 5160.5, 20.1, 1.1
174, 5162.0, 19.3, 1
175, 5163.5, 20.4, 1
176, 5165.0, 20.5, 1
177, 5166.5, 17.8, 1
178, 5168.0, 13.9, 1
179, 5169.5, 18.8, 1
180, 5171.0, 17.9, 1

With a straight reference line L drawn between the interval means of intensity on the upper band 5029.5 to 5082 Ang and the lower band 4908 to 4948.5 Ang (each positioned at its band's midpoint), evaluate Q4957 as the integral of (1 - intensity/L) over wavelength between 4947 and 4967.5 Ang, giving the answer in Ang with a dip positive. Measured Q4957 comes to 0.2 Ang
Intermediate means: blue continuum 20.8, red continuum 21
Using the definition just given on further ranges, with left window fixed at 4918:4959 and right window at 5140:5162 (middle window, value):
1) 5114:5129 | 0.0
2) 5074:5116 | -0.7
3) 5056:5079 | -0.8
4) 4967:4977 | -0.6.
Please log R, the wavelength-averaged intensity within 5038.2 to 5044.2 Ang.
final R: 19.8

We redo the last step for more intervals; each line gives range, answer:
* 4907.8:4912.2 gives 21.3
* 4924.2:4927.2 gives 20.8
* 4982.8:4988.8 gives 20.3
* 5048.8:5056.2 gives 21.4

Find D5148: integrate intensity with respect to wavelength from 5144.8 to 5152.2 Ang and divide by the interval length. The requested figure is 20.5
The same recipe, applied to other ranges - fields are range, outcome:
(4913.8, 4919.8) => 19.7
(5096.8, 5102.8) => 20.9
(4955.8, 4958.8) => 20.1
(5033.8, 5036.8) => 21.2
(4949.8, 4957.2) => 19.8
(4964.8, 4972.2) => 21.2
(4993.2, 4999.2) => 20.7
